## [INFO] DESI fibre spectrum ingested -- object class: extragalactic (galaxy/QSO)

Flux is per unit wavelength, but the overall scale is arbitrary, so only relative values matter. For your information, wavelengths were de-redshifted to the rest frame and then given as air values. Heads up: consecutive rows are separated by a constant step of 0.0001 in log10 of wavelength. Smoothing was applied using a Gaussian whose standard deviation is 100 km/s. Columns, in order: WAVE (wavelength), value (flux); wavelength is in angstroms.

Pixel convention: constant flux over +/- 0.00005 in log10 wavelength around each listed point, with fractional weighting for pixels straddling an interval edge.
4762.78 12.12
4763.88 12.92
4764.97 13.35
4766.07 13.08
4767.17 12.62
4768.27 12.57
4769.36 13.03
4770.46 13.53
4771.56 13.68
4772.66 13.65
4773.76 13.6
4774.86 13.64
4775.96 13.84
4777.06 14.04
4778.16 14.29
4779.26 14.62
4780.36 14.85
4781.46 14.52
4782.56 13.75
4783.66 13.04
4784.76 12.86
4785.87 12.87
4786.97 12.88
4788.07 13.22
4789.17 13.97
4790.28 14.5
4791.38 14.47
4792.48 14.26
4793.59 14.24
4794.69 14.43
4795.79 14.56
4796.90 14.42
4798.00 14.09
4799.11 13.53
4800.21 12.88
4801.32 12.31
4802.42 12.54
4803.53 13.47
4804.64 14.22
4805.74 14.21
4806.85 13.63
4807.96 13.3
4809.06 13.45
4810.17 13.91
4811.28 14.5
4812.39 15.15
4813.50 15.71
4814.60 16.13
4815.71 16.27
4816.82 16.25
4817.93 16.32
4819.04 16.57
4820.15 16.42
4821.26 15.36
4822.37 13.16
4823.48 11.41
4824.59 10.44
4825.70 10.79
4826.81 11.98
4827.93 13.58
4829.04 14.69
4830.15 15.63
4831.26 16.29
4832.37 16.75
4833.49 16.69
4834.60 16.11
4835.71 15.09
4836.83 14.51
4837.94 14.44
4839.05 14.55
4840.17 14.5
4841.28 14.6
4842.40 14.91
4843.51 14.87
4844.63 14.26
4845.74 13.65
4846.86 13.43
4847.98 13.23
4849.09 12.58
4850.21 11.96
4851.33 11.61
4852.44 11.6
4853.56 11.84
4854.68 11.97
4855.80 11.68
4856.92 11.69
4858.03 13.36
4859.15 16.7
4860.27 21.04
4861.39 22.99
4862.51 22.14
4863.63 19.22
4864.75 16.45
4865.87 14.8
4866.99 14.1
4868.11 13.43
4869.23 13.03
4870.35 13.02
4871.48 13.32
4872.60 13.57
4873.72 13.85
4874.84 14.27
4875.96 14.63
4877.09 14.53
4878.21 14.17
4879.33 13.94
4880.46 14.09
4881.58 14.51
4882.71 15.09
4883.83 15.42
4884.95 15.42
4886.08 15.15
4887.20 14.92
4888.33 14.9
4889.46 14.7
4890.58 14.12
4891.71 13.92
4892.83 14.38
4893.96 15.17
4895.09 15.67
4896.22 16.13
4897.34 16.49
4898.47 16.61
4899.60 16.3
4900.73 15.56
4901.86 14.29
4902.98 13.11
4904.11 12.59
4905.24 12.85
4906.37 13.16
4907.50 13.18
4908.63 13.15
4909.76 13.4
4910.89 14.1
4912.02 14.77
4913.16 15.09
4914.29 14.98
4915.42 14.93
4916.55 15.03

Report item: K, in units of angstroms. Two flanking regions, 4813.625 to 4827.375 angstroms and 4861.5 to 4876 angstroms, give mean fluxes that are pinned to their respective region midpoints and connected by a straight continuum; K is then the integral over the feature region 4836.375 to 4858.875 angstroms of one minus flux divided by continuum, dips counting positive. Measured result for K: 2.4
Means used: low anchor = 14.3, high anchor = 15.3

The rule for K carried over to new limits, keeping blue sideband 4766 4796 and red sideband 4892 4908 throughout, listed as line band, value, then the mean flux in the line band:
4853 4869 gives -1.5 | 15.8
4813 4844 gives -1.5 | 14.8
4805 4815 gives -0.3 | 14.4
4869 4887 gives 0.3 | 14.3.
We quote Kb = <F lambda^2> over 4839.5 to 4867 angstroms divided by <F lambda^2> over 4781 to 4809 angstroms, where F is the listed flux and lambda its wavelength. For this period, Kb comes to 1.11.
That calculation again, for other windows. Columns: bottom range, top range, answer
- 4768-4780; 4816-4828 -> 1.03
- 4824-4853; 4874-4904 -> 1.09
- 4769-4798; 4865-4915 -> 1.09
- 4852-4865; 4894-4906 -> 0.95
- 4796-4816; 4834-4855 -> 0.99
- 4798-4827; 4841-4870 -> 1.06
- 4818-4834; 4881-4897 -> 1.07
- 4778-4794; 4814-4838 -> 1.08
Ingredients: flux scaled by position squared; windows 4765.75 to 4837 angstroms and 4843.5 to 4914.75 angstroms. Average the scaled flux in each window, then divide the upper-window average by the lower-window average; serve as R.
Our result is 1.06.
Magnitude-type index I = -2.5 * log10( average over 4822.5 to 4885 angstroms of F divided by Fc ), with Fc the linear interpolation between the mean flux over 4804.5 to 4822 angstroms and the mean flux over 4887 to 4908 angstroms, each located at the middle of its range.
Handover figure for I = 0.03 mag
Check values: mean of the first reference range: 15.1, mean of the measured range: 14.4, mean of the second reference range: 14.6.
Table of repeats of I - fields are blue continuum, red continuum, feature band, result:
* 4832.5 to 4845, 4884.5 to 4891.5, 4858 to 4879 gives -0.06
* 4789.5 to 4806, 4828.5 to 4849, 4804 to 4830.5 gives 0.00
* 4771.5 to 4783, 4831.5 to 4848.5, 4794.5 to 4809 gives 0.06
